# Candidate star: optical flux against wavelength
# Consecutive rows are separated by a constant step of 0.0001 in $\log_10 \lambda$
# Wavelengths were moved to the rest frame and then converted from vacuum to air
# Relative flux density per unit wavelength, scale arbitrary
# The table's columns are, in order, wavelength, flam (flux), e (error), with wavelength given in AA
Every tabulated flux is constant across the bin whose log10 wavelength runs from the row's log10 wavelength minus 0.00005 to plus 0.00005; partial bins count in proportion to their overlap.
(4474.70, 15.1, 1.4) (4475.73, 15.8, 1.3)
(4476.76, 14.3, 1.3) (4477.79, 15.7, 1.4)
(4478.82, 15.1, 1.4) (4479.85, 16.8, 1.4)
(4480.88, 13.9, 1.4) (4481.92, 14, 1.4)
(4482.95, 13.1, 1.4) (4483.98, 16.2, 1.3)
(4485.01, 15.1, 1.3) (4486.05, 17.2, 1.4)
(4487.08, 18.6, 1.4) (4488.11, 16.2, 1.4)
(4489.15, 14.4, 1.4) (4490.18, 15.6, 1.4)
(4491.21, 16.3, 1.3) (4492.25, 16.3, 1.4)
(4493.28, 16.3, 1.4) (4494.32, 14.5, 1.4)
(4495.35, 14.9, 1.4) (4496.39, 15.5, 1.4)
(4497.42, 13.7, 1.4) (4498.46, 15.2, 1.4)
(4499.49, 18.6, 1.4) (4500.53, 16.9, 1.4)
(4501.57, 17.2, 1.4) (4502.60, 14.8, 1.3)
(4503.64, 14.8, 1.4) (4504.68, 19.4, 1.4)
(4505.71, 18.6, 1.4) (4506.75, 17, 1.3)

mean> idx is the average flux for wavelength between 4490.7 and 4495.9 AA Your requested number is 15.6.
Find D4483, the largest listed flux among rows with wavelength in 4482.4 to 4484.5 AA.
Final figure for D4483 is 16.2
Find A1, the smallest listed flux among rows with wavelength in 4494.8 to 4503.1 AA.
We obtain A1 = 13.7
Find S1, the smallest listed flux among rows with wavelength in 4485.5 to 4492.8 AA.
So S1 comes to 14.4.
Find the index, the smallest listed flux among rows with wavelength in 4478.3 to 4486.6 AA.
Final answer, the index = 13.1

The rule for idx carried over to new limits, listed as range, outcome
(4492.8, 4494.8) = 15.4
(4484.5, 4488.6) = 16.8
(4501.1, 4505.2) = 16.6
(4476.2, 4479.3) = 15.1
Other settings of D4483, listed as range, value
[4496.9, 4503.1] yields 18.6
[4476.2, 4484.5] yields 16.8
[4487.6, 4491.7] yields 16.3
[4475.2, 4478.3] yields 15.8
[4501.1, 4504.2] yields 17.2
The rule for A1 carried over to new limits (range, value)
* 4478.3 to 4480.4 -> 15.1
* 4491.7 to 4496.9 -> 14.5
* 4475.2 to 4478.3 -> 14.3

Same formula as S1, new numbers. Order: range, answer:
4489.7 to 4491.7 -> 15.6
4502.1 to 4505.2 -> 14.8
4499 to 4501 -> 16.9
